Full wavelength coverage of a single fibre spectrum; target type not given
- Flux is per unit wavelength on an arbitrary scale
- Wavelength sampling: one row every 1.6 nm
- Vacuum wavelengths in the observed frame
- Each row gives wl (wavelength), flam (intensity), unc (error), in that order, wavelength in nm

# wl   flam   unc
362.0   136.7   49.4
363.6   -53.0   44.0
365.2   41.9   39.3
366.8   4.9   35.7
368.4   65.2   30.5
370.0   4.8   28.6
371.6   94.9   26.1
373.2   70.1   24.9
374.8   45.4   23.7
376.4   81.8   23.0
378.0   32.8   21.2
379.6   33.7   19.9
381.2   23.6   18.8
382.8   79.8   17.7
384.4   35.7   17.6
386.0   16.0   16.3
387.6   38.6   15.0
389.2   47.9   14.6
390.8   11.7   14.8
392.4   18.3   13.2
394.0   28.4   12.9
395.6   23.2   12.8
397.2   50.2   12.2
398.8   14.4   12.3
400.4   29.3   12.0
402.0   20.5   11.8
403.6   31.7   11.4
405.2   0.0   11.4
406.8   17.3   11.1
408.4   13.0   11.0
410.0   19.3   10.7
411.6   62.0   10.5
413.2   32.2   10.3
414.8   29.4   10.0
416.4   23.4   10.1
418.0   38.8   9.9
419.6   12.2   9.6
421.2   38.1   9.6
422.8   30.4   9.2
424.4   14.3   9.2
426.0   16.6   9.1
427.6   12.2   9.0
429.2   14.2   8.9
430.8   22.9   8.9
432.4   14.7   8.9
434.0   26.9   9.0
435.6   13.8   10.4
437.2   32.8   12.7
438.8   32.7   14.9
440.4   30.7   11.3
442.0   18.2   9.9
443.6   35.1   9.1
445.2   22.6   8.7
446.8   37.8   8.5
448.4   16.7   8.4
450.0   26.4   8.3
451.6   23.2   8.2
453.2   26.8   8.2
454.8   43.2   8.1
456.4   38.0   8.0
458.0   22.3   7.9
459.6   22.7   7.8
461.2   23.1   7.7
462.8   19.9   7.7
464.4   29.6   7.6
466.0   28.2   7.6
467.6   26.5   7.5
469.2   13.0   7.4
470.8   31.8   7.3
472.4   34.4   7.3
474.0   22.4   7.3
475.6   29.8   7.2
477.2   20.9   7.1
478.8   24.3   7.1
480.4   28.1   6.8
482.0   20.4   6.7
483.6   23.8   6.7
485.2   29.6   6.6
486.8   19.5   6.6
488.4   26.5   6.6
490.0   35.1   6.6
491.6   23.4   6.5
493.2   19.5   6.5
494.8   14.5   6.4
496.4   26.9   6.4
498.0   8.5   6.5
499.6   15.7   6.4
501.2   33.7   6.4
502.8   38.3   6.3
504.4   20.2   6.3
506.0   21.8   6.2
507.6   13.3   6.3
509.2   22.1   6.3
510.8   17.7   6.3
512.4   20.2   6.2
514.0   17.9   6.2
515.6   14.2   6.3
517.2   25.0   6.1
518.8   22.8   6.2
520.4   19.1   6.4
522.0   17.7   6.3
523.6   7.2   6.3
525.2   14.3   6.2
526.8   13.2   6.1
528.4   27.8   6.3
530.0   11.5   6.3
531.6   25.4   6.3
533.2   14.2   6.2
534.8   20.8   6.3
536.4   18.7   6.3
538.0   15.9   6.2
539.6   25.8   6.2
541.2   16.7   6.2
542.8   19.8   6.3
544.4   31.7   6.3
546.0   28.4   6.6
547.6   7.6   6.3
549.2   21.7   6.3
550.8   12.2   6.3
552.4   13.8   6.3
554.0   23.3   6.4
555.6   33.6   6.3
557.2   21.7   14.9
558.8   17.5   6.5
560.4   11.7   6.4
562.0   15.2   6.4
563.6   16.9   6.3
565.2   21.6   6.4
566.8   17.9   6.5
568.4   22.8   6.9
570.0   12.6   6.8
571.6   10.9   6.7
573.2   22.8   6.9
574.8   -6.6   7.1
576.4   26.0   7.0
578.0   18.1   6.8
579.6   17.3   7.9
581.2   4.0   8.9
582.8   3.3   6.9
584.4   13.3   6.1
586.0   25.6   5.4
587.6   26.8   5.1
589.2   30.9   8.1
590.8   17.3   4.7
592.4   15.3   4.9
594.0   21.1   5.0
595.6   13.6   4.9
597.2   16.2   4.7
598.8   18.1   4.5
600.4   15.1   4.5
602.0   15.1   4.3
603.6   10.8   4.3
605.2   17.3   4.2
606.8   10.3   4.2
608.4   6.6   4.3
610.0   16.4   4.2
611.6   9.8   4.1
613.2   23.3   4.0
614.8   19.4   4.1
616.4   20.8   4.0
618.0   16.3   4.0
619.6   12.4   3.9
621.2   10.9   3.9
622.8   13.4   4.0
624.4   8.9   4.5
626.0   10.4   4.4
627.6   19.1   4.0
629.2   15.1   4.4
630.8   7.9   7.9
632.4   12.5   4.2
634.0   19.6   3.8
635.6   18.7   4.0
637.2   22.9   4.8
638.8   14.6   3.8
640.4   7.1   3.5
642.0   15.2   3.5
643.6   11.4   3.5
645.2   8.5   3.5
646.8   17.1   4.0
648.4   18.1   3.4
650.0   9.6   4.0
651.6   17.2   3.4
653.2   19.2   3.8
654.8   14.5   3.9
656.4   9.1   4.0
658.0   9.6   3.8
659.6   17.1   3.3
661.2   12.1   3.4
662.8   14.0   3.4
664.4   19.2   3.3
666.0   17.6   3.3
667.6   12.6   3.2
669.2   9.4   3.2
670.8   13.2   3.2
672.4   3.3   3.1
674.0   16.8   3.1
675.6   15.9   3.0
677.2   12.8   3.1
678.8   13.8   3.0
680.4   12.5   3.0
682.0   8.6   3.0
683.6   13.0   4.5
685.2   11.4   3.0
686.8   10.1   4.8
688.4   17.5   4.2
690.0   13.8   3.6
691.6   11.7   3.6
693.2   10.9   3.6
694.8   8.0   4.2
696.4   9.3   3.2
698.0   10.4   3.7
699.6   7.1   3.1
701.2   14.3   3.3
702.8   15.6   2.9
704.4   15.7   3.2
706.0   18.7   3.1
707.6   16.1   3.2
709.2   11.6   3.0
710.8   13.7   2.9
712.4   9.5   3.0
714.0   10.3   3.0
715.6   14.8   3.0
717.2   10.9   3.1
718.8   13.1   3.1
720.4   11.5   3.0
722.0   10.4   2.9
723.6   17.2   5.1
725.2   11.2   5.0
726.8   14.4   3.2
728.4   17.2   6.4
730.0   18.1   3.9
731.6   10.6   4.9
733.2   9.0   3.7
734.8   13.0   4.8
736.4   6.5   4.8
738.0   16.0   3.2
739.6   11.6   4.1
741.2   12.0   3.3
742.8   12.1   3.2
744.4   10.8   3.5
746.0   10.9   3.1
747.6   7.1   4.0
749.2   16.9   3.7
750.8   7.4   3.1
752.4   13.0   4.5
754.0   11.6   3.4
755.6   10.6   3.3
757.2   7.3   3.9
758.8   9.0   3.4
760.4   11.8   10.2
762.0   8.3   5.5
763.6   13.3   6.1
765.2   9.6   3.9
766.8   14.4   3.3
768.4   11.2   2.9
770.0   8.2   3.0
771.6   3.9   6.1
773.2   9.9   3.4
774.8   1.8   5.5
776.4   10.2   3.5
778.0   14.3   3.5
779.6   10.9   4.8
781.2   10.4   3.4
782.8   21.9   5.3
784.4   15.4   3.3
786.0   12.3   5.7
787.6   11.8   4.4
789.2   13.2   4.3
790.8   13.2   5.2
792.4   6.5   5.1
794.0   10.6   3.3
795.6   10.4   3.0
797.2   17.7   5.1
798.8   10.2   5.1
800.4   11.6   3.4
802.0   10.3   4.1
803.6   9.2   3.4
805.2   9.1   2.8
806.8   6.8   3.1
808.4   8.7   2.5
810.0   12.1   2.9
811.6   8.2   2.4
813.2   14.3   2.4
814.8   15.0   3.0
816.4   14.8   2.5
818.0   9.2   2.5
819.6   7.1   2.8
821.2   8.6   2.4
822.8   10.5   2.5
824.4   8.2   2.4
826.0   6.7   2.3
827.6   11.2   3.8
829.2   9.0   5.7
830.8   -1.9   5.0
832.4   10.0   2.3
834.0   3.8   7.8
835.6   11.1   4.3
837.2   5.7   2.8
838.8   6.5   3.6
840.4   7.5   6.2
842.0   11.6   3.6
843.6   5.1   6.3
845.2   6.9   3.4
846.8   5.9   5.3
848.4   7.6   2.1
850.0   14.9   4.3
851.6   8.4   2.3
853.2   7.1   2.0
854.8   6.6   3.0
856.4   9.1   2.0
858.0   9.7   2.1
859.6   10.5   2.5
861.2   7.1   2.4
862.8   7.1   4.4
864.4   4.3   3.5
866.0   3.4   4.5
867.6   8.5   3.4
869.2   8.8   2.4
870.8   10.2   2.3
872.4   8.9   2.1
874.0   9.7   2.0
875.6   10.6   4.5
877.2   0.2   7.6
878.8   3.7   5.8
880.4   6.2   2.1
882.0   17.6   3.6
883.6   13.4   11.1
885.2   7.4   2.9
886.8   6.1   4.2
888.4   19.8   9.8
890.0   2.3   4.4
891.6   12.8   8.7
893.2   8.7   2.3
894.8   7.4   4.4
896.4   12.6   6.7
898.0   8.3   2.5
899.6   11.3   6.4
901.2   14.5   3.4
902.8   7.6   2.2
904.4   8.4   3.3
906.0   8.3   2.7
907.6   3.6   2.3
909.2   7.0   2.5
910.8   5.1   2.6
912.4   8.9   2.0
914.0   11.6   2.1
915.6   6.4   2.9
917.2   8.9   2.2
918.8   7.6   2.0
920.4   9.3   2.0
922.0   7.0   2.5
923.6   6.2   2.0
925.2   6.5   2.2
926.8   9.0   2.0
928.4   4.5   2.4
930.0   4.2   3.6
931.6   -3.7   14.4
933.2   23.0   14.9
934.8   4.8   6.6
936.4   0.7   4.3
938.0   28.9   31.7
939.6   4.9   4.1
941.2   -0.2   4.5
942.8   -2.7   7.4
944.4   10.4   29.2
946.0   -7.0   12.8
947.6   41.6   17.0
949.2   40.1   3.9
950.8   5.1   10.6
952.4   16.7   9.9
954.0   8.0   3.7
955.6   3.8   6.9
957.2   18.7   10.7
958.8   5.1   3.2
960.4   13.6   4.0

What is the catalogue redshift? 1.54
